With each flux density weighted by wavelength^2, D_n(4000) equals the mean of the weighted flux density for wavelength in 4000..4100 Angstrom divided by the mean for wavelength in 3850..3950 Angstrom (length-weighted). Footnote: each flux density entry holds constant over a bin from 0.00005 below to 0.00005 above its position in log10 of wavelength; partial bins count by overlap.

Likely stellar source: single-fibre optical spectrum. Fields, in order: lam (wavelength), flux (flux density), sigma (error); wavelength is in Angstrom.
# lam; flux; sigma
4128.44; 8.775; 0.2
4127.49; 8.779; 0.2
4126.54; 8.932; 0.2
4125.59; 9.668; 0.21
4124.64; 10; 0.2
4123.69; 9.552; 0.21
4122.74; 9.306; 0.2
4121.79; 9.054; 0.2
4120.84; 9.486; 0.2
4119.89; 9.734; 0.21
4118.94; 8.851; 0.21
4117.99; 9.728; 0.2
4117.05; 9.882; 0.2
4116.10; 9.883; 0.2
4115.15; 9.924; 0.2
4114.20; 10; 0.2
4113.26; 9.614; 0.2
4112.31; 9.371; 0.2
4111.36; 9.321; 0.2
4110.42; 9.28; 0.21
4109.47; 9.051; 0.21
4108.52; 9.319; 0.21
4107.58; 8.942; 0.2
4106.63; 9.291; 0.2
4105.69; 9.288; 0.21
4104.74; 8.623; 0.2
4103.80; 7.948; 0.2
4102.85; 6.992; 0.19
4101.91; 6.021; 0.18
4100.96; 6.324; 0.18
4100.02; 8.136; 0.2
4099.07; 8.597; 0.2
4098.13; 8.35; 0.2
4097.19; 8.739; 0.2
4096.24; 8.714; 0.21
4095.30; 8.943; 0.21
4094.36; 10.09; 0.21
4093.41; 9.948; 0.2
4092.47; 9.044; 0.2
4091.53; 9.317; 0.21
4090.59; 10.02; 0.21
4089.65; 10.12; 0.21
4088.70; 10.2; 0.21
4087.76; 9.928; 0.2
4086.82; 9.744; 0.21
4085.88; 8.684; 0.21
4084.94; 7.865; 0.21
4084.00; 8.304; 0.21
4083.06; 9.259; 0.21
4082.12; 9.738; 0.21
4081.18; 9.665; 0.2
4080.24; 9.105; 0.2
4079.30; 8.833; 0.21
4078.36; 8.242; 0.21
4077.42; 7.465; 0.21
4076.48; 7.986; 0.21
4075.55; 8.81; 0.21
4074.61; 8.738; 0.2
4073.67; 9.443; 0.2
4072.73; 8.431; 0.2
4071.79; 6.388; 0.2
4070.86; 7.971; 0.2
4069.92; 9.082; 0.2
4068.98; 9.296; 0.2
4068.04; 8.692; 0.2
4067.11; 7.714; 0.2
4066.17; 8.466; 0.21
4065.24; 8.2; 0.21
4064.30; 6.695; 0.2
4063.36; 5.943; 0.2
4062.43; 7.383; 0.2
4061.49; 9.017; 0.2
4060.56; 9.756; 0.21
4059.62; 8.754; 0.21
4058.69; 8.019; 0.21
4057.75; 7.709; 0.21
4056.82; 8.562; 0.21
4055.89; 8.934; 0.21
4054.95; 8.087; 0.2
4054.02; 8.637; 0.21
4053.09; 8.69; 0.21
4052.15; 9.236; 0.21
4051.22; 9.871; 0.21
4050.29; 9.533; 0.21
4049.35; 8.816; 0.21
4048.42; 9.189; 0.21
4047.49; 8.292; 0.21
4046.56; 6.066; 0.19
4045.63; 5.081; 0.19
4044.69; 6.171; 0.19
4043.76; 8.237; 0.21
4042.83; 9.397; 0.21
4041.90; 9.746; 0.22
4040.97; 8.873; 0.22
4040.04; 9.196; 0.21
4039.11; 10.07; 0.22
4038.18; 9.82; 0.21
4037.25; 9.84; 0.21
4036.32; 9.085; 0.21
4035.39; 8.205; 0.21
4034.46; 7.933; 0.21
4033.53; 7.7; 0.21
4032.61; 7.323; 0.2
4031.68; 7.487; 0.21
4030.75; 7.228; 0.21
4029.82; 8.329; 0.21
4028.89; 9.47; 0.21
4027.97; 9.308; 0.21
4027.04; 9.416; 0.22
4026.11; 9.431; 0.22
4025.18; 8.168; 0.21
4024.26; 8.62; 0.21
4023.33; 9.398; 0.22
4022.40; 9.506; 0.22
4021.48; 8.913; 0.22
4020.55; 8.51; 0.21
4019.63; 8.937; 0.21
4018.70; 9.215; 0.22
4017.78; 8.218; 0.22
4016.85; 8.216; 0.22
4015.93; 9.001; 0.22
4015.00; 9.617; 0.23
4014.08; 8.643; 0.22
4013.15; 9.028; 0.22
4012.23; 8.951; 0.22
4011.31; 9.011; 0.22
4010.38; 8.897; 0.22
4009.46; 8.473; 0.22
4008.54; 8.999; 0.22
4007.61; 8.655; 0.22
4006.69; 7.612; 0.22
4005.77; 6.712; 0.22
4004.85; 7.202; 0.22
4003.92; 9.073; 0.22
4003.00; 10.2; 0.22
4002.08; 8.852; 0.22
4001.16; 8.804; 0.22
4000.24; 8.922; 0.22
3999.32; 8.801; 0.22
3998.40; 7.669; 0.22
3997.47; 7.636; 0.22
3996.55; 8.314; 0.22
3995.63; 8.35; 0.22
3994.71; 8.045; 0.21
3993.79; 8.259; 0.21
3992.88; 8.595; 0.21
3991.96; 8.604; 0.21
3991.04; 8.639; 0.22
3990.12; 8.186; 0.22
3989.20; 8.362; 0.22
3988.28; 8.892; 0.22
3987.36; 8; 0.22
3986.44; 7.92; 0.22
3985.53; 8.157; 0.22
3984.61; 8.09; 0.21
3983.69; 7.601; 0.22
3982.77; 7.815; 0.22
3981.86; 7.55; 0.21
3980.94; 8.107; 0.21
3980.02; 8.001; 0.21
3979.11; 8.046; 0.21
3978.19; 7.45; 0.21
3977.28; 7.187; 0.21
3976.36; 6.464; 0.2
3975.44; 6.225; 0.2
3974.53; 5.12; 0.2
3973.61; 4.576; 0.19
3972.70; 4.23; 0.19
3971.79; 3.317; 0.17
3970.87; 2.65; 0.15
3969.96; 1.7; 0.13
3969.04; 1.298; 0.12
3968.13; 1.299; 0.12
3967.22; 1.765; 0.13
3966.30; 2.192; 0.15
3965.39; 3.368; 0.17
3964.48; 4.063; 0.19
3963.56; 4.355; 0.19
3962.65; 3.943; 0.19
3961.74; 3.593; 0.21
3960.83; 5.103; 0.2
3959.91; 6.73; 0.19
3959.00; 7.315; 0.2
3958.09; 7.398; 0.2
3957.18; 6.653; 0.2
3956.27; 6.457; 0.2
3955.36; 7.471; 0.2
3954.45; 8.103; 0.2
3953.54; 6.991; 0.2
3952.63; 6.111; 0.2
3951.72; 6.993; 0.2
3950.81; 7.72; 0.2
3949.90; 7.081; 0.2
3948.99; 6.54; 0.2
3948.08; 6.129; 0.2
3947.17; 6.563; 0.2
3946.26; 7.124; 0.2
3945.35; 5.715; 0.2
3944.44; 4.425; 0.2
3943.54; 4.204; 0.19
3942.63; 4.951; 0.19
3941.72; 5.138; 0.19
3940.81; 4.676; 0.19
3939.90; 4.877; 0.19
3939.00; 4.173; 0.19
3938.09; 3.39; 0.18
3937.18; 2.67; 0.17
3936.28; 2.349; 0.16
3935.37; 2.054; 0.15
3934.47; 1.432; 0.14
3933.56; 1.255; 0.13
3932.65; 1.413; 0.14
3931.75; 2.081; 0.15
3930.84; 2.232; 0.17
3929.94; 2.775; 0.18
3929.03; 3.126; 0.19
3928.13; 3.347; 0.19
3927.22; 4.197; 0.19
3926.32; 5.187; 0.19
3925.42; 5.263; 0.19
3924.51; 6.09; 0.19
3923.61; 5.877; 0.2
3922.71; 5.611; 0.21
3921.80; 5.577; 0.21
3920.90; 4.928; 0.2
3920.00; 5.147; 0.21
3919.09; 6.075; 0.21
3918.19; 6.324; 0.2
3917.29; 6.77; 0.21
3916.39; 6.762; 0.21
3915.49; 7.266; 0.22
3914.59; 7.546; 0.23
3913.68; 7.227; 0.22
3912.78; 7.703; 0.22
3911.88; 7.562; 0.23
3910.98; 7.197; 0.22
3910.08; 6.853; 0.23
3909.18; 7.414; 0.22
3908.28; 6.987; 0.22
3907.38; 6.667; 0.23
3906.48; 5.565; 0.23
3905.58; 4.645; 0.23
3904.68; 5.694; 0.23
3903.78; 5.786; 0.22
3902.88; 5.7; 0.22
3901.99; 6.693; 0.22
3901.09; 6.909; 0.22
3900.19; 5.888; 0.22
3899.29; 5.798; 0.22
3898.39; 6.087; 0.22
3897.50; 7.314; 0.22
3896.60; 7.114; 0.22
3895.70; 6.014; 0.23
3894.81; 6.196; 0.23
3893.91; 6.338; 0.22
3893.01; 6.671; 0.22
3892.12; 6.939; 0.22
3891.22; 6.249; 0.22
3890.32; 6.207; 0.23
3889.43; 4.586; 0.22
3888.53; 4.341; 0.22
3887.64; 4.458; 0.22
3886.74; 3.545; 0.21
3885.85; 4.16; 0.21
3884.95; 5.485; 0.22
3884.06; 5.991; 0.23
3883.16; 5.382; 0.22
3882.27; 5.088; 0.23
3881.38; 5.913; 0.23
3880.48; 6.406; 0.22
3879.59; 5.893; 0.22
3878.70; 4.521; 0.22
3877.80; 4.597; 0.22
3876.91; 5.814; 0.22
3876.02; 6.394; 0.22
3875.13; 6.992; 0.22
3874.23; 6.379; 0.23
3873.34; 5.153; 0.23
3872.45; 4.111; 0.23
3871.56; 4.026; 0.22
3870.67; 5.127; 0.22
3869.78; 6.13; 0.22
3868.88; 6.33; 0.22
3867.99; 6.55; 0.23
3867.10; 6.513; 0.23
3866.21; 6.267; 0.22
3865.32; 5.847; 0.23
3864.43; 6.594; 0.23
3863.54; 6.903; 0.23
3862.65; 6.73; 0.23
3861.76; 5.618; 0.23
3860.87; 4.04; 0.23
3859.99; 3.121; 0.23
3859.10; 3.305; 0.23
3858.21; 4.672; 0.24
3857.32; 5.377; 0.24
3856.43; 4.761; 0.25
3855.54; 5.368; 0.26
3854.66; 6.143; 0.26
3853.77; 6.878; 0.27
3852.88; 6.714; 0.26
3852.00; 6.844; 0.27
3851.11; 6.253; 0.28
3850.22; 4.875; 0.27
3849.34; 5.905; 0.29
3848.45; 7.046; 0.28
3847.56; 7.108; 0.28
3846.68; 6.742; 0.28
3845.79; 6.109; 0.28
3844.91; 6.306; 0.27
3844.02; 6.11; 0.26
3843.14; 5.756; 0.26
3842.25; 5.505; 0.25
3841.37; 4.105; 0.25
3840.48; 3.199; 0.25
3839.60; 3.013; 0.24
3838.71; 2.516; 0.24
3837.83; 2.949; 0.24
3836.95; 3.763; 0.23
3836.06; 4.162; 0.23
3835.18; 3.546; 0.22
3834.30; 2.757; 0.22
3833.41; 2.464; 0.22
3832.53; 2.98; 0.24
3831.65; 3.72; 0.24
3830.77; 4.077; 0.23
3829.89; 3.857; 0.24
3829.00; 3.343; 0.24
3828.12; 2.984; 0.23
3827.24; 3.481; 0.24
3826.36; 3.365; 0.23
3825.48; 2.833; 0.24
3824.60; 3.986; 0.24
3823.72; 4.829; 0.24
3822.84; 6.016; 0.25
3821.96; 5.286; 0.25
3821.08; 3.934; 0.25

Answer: 1.72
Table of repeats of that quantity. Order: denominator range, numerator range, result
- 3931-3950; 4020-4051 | 2.18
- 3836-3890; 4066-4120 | 1.86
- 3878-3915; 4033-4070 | 1.51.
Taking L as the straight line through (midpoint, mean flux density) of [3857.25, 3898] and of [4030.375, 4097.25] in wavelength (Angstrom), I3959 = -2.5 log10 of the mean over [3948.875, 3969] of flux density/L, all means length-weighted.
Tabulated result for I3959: 0.26 mag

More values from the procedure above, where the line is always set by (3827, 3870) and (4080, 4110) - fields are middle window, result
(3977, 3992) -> -0.126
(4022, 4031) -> -0.145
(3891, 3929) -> -0.040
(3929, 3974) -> 0.434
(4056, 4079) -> 0.030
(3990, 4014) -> -0.146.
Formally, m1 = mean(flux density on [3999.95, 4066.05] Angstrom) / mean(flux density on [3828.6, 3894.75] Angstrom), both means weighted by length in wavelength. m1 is 1.64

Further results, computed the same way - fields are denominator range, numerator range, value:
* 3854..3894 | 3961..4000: 1.14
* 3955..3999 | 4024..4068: 1.34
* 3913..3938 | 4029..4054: 1.89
